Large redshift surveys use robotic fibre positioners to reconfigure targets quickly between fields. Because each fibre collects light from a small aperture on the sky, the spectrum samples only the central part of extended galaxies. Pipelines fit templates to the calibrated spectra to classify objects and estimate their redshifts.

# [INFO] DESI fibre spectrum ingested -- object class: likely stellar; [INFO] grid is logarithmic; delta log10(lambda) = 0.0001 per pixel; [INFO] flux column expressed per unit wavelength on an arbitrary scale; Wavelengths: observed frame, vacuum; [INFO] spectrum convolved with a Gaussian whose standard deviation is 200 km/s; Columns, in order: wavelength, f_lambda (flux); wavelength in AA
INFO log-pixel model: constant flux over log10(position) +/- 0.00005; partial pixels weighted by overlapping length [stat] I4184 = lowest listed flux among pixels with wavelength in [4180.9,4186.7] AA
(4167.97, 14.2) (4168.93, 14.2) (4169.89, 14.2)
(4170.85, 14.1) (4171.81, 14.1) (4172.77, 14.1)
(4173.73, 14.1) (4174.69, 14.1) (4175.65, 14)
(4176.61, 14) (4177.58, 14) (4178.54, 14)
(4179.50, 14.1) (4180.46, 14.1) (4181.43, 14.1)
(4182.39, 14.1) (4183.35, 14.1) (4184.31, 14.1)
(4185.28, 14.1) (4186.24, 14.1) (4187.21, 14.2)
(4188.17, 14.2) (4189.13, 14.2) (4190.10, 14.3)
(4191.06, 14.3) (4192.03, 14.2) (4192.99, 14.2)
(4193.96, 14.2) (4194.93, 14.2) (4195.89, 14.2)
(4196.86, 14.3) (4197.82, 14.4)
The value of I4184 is 14.1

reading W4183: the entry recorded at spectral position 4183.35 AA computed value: 14.1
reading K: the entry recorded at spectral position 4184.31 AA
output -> 14.1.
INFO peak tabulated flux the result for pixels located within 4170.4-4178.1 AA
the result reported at 14.1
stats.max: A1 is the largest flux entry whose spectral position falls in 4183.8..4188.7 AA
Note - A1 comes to 14.2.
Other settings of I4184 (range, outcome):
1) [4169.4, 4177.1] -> 14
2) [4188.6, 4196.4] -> 14.2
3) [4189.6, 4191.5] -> 14.3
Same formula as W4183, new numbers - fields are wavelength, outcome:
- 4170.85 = 14.1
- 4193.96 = 14.2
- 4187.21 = 14.2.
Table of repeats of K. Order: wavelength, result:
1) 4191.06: 14.3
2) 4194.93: 14.2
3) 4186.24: 14.1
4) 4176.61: 14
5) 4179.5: 14.1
